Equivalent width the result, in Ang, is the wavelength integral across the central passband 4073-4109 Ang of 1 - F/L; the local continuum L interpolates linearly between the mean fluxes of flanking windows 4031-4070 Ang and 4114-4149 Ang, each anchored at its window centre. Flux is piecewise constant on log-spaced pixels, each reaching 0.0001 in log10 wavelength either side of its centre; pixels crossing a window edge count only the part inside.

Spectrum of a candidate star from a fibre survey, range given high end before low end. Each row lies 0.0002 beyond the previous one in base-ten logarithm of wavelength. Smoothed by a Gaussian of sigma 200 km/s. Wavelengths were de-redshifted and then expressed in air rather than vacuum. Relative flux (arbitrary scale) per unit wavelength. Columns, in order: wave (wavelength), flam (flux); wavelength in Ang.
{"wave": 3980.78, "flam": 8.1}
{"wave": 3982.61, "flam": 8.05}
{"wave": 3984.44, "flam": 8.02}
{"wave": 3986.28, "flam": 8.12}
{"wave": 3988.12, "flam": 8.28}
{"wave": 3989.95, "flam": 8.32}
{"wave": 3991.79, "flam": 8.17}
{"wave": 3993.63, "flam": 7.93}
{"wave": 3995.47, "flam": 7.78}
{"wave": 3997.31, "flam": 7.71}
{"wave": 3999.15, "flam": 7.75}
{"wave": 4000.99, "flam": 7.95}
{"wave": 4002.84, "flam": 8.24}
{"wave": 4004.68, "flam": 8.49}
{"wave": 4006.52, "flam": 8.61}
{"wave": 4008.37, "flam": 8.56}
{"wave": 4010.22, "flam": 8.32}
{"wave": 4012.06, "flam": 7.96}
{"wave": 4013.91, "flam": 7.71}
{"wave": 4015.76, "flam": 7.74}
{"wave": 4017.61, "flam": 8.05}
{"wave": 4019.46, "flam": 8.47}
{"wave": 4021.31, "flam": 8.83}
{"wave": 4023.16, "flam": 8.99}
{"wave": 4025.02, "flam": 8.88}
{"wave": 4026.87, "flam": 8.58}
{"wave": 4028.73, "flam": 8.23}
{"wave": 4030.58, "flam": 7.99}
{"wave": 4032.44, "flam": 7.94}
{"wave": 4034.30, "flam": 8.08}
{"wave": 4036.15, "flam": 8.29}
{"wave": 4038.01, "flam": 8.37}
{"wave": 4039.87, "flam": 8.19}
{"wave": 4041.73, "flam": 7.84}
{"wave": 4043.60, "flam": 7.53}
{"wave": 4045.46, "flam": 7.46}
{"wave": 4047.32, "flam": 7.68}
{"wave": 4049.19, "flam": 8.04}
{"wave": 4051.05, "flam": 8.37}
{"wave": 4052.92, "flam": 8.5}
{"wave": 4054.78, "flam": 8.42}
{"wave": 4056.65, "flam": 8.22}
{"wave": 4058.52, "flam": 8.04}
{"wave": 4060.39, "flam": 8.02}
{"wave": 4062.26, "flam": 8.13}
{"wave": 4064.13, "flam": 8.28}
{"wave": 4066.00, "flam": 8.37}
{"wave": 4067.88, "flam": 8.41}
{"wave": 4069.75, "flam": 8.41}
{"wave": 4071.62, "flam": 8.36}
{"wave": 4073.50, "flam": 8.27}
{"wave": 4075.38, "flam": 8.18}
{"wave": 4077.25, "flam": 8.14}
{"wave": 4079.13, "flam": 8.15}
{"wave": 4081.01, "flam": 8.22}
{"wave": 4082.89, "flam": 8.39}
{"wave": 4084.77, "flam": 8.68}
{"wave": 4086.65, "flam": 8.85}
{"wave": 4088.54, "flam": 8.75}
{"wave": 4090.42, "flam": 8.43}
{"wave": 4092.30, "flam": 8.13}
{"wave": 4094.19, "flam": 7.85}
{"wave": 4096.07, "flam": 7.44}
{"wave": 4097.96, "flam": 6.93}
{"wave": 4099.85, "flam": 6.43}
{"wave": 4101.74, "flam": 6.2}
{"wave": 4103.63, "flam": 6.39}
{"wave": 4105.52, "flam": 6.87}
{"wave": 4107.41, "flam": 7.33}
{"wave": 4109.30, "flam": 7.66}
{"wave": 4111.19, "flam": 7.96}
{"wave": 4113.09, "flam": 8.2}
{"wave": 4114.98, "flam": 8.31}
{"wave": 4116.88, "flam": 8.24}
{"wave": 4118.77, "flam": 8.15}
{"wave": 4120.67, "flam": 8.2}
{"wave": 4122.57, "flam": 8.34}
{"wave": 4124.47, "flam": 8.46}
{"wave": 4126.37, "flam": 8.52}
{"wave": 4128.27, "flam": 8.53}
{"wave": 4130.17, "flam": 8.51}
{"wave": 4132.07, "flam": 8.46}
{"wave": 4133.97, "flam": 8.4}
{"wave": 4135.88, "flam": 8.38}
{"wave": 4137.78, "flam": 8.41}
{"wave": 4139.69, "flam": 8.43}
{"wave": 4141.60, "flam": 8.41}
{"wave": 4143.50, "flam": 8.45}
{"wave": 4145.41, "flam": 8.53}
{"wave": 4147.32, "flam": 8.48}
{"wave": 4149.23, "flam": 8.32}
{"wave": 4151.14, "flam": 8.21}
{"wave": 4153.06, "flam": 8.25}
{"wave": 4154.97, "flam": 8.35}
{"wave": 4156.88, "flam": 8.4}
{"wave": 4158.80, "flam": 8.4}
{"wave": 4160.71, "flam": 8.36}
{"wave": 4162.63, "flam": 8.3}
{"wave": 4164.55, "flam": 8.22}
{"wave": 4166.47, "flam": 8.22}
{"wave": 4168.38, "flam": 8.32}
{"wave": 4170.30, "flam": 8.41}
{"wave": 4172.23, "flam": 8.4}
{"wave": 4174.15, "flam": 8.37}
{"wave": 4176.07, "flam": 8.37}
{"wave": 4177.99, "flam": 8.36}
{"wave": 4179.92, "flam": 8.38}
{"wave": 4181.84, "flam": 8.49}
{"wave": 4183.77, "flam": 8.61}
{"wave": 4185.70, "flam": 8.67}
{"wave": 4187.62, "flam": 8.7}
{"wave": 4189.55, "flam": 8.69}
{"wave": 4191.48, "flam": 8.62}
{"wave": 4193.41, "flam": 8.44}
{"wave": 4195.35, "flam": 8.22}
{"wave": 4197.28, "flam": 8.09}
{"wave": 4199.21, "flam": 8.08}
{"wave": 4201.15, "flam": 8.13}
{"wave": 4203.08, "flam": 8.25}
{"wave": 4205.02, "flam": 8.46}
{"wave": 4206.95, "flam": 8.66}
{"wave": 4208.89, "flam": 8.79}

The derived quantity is 2.2 Ang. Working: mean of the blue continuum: 8.12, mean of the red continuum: 8.4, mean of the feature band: 7.76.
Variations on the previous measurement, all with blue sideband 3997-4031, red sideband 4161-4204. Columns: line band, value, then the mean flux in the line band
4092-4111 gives 2.76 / 7.12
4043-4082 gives 0.71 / 8.16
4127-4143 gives -0.18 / 8.45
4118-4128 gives -0.01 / 8.35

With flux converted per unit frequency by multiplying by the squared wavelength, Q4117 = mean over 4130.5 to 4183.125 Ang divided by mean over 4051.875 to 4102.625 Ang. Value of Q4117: 1.08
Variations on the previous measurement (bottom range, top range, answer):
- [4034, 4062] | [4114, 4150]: 1.08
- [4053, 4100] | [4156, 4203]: 1.08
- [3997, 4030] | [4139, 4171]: 1.08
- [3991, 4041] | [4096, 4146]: 1.02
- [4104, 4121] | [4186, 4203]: 1.11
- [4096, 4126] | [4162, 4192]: 1.15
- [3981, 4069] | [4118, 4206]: 1.10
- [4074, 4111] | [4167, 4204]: 1.13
